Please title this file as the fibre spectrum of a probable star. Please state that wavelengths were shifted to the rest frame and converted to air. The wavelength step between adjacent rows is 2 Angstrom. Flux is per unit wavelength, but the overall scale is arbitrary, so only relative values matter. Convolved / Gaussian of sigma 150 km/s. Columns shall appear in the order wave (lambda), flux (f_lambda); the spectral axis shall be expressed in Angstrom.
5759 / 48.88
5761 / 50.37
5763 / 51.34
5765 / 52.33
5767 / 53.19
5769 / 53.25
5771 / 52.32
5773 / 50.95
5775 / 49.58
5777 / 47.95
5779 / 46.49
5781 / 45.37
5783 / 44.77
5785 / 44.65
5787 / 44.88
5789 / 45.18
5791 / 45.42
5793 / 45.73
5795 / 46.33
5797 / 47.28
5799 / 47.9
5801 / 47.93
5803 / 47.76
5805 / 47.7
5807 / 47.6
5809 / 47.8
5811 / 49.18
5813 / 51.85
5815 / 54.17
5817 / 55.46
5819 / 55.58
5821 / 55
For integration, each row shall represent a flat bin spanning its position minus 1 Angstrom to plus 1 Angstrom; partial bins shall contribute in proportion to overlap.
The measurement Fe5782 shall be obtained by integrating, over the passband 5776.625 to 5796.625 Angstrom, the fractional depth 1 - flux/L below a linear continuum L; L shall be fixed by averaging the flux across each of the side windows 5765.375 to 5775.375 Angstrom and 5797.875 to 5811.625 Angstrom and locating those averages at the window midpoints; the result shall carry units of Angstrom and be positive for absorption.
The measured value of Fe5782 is 1.8 Angstrom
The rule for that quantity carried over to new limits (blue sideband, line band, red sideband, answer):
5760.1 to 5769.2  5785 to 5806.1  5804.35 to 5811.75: 1.1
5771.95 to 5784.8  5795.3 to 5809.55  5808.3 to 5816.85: 0.7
